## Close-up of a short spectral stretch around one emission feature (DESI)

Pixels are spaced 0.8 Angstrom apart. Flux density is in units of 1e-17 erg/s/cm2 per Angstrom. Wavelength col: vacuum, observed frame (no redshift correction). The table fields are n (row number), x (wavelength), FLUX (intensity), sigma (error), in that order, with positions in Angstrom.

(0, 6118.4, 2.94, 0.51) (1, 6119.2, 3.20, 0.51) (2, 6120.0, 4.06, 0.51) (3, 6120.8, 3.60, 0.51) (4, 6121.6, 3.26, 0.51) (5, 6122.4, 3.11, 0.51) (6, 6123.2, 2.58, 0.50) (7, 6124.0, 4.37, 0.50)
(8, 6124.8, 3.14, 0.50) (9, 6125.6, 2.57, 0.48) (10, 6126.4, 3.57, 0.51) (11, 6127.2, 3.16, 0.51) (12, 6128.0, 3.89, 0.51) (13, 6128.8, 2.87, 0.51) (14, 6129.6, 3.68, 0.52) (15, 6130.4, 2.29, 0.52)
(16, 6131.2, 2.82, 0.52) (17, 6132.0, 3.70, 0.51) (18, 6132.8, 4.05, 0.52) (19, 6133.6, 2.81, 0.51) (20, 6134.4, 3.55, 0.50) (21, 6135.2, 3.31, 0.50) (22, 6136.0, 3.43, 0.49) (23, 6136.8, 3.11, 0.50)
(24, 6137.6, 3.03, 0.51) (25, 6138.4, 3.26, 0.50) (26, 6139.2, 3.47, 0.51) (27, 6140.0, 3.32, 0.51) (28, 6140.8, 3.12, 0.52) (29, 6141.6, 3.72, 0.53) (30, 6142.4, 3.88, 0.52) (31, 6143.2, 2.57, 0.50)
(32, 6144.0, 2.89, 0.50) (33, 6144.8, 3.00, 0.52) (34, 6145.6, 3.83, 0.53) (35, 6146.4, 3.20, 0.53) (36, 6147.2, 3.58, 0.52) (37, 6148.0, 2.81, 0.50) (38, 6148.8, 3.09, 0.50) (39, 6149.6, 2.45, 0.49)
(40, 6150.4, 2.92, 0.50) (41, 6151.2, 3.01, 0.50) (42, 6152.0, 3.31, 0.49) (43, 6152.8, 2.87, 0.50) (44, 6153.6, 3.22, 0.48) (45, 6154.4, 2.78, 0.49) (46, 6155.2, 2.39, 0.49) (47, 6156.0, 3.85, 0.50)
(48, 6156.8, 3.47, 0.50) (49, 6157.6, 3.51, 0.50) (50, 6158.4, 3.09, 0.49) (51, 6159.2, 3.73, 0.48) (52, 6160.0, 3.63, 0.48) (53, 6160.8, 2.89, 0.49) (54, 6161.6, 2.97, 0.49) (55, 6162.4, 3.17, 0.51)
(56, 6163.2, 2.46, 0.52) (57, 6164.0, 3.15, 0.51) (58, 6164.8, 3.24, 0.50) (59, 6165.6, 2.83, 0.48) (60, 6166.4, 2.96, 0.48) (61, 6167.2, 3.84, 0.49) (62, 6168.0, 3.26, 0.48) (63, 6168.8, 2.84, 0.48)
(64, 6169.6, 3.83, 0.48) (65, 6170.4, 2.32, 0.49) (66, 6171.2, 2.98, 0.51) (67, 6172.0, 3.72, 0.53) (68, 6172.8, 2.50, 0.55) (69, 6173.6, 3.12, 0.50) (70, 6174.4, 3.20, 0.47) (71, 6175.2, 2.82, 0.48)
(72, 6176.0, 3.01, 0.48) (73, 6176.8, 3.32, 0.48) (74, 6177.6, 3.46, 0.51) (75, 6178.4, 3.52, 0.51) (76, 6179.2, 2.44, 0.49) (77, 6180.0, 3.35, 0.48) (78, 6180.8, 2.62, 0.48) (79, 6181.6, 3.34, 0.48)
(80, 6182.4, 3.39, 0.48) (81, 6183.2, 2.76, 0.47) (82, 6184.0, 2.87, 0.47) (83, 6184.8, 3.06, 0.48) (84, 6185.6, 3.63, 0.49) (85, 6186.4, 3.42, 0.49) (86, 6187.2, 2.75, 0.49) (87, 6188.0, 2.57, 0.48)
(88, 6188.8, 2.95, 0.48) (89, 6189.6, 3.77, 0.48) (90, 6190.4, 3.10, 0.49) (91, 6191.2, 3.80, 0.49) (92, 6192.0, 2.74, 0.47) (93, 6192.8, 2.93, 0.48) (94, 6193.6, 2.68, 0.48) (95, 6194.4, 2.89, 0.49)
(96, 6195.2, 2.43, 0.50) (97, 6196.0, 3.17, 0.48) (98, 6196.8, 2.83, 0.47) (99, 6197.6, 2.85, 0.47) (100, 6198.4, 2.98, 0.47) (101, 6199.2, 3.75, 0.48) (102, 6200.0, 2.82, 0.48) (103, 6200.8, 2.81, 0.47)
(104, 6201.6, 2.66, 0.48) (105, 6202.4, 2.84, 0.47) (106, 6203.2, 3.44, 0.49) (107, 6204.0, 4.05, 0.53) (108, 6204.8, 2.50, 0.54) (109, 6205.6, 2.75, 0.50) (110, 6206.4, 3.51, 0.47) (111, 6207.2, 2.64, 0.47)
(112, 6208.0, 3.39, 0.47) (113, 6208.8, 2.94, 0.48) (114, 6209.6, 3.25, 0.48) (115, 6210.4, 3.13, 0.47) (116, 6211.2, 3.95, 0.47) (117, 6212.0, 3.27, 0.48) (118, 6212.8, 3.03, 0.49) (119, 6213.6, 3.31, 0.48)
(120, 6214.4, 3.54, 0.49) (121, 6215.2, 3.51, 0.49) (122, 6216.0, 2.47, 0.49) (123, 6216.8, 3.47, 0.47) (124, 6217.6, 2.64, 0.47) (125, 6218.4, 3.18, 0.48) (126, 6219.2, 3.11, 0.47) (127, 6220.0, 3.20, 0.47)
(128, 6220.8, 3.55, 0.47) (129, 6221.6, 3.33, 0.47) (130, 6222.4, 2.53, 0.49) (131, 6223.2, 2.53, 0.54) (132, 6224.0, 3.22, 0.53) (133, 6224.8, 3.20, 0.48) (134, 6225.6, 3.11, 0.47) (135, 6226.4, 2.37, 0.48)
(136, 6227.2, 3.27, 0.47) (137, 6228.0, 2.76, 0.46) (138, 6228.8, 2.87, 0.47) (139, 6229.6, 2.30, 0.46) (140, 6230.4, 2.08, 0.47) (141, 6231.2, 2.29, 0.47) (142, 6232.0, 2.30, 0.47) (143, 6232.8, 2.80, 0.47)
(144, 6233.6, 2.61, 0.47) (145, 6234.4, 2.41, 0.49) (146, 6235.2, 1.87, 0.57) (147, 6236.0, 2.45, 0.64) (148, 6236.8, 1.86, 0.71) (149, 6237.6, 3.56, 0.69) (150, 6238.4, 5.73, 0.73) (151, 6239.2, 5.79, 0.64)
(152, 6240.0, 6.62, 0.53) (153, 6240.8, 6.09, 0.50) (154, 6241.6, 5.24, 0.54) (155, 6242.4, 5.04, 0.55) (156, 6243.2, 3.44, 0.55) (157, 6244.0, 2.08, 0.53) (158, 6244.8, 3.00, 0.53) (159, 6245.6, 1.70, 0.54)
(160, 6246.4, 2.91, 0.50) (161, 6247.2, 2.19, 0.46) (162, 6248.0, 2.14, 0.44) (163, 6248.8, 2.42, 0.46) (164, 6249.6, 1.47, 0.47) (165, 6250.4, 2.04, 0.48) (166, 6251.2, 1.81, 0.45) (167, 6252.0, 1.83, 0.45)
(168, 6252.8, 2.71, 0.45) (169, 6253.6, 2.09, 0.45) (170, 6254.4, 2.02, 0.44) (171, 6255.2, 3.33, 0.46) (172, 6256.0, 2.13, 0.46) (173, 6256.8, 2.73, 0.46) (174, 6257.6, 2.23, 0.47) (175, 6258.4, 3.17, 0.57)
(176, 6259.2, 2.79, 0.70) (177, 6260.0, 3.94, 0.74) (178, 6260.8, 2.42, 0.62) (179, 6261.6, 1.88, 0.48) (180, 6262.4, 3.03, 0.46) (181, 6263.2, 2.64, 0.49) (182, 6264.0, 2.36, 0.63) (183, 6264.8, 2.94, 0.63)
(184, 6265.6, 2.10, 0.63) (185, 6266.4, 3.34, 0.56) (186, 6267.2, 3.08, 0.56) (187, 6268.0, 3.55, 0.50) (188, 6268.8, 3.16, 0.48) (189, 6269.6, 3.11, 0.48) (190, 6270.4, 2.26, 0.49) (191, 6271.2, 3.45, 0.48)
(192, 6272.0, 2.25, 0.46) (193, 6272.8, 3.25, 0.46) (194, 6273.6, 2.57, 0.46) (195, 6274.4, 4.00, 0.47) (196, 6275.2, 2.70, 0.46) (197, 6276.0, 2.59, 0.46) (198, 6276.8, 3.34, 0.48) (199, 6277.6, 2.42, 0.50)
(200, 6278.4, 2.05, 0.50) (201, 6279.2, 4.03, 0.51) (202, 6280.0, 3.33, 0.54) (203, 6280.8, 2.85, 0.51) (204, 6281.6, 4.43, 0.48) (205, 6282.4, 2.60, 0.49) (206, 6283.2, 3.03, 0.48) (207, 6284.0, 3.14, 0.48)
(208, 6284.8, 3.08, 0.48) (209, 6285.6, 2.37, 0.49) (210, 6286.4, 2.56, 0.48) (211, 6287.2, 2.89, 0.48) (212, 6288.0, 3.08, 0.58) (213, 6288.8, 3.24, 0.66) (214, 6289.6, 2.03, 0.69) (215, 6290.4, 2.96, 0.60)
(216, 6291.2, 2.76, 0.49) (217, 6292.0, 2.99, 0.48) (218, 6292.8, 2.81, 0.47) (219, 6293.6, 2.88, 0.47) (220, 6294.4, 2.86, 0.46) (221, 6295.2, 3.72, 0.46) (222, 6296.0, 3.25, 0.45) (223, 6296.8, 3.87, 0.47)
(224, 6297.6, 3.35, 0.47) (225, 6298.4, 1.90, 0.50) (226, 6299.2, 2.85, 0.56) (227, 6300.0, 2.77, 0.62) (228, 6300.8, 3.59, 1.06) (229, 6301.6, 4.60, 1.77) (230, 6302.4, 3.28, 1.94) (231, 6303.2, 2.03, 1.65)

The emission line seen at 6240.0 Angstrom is H-gamma 4340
